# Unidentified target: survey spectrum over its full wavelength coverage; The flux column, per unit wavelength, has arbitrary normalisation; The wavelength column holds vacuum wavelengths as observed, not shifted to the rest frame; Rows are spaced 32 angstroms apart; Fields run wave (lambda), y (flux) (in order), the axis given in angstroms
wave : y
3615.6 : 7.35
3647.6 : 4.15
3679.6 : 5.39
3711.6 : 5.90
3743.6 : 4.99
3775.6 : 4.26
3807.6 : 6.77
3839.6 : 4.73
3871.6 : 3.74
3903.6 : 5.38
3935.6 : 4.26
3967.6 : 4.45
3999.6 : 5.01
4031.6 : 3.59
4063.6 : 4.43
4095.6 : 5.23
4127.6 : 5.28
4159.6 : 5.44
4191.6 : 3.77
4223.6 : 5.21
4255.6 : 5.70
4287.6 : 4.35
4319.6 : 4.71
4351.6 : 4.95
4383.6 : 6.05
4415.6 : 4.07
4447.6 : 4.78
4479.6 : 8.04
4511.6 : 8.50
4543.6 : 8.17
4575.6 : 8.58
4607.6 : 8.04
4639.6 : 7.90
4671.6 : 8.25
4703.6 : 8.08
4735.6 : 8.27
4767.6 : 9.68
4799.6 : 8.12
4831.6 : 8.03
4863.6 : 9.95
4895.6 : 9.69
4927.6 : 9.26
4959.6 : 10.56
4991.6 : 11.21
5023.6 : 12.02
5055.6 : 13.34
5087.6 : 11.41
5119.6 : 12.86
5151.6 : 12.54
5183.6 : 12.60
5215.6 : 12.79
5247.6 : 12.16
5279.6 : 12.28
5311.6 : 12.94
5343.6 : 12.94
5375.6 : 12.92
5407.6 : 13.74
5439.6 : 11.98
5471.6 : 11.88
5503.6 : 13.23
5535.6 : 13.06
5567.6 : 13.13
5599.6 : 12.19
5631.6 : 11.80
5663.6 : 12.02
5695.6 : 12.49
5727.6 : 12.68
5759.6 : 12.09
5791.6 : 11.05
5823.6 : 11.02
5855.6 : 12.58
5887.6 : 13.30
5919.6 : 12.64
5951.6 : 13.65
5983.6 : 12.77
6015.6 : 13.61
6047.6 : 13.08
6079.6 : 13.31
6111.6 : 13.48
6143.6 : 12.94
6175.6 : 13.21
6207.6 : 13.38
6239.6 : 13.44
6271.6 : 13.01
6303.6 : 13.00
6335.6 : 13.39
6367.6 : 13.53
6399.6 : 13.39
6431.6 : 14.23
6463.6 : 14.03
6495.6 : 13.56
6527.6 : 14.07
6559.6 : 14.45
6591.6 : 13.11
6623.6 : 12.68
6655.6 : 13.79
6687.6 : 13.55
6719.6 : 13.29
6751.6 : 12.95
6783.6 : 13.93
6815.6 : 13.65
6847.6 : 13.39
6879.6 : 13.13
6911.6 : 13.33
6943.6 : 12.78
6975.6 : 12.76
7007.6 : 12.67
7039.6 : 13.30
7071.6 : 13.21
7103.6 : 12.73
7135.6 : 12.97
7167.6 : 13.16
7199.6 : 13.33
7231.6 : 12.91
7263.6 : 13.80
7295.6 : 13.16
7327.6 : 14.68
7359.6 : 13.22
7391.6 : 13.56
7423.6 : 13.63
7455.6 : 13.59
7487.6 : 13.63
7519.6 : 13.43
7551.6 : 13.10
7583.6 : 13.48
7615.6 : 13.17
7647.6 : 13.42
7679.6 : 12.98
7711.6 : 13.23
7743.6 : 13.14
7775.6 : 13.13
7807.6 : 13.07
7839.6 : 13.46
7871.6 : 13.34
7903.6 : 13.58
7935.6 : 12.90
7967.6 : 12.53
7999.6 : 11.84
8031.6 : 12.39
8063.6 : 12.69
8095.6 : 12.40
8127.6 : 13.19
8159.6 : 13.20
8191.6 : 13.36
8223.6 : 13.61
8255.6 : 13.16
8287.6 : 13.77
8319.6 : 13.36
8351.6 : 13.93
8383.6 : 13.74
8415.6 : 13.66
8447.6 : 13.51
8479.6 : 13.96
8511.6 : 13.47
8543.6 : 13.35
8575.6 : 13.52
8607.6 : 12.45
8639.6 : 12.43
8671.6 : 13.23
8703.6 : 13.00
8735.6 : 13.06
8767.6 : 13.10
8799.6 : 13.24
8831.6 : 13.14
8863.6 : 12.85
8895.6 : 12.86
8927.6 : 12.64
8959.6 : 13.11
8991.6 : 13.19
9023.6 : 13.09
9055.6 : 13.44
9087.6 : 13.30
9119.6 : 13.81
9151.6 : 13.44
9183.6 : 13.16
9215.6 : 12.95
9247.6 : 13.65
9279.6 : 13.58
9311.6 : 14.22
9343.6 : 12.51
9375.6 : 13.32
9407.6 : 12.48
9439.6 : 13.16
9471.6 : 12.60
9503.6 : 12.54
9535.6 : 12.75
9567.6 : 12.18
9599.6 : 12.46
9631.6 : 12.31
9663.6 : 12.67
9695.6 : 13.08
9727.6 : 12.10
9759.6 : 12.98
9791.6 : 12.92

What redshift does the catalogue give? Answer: 0.121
